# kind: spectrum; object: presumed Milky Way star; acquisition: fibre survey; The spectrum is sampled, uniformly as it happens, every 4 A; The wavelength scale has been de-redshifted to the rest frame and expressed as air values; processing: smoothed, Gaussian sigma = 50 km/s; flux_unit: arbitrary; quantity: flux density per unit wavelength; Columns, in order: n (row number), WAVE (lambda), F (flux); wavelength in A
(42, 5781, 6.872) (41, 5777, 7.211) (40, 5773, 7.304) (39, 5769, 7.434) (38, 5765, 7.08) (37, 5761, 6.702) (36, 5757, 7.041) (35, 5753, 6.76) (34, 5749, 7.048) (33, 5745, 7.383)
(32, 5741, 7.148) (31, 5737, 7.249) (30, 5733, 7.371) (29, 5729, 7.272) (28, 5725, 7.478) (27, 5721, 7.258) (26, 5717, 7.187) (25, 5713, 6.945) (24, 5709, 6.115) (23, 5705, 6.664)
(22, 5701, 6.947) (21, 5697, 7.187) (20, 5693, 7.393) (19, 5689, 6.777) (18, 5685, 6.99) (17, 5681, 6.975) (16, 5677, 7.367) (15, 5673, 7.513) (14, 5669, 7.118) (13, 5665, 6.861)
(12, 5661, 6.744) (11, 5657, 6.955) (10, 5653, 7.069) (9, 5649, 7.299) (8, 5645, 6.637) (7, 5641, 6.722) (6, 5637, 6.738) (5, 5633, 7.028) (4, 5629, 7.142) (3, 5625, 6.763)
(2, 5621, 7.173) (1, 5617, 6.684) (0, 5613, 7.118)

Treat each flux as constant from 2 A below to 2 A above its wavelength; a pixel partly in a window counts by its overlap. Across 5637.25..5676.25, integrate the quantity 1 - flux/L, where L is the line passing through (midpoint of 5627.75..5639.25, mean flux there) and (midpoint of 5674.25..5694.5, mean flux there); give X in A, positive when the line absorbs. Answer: 0.2 A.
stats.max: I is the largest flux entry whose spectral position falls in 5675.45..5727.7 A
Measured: 7.478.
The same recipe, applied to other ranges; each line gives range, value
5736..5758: 7.383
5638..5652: 7.299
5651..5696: 7.513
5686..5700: 7.393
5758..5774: 7.434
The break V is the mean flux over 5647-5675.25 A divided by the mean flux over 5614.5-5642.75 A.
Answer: 1.03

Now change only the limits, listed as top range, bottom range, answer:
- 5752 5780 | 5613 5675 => 1.02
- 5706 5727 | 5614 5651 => 1.01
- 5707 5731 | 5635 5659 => 1.02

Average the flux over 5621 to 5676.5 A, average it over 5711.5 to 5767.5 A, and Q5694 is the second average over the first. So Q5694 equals 1.02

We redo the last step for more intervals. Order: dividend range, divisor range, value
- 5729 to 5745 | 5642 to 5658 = 1.04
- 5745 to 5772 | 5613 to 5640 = 1.02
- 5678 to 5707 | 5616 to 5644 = 1.02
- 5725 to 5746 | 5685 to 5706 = 1.04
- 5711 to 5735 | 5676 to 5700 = 1.02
